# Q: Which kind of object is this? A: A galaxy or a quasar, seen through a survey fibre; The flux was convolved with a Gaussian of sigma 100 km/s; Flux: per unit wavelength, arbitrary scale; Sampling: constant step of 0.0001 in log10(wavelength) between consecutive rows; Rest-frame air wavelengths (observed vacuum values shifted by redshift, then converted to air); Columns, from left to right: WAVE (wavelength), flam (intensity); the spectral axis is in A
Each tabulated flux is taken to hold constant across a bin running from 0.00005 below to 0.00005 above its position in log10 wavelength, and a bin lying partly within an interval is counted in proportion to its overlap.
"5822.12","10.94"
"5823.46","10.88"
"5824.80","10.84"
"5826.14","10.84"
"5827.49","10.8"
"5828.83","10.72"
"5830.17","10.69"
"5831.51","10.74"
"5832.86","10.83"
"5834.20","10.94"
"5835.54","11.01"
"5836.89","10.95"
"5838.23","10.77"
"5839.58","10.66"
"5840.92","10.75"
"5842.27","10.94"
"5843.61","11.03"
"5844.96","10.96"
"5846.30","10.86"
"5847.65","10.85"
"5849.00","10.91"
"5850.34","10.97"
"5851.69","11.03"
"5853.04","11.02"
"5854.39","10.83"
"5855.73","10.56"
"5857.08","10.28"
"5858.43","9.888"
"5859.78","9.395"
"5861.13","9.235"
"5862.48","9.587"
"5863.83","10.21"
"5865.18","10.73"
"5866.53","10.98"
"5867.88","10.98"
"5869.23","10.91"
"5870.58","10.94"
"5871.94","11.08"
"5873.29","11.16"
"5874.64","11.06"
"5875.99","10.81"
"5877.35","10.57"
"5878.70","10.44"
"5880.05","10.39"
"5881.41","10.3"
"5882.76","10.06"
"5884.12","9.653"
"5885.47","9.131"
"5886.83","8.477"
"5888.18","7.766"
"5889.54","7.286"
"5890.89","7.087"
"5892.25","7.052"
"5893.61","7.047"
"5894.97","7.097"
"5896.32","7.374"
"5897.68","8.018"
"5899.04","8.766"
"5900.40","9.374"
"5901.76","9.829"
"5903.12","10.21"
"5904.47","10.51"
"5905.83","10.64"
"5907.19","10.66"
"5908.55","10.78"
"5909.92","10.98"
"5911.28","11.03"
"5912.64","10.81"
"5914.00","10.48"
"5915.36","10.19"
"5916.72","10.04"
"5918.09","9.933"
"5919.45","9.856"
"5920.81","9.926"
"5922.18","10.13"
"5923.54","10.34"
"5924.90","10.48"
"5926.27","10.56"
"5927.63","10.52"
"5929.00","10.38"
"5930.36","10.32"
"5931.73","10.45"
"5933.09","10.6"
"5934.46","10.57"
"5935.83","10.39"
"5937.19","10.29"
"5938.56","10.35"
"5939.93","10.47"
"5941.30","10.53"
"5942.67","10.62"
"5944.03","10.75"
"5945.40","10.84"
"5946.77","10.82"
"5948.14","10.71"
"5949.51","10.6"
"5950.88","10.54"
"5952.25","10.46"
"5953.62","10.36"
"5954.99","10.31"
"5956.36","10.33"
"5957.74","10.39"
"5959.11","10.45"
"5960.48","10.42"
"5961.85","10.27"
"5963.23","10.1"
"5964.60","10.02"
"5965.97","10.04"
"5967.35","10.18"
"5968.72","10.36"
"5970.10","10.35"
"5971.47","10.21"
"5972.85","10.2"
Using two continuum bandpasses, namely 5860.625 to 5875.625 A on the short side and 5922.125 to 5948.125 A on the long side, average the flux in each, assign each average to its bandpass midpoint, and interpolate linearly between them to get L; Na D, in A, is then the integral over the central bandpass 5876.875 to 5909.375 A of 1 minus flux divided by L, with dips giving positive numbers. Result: 4.58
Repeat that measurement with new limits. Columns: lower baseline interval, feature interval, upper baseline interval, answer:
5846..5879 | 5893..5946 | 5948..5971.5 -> 2.0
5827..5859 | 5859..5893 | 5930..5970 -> 2.8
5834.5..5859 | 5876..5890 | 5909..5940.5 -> 1.5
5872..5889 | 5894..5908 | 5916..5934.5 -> 1.3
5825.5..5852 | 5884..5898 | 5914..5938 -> 3.7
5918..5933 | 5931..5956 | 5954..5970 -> -0.6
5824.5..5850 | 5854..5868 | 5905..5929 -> 0.7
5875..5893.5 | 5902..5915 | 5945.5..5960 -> -1.4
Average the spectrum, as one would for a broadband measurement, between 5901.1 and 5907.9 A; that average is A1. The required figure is 10.4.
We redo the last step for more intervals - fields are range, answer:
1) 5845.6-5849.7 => 10.9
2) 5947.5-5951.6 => 10.6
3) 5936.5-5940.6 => 10.4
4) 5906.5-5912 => 10.8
